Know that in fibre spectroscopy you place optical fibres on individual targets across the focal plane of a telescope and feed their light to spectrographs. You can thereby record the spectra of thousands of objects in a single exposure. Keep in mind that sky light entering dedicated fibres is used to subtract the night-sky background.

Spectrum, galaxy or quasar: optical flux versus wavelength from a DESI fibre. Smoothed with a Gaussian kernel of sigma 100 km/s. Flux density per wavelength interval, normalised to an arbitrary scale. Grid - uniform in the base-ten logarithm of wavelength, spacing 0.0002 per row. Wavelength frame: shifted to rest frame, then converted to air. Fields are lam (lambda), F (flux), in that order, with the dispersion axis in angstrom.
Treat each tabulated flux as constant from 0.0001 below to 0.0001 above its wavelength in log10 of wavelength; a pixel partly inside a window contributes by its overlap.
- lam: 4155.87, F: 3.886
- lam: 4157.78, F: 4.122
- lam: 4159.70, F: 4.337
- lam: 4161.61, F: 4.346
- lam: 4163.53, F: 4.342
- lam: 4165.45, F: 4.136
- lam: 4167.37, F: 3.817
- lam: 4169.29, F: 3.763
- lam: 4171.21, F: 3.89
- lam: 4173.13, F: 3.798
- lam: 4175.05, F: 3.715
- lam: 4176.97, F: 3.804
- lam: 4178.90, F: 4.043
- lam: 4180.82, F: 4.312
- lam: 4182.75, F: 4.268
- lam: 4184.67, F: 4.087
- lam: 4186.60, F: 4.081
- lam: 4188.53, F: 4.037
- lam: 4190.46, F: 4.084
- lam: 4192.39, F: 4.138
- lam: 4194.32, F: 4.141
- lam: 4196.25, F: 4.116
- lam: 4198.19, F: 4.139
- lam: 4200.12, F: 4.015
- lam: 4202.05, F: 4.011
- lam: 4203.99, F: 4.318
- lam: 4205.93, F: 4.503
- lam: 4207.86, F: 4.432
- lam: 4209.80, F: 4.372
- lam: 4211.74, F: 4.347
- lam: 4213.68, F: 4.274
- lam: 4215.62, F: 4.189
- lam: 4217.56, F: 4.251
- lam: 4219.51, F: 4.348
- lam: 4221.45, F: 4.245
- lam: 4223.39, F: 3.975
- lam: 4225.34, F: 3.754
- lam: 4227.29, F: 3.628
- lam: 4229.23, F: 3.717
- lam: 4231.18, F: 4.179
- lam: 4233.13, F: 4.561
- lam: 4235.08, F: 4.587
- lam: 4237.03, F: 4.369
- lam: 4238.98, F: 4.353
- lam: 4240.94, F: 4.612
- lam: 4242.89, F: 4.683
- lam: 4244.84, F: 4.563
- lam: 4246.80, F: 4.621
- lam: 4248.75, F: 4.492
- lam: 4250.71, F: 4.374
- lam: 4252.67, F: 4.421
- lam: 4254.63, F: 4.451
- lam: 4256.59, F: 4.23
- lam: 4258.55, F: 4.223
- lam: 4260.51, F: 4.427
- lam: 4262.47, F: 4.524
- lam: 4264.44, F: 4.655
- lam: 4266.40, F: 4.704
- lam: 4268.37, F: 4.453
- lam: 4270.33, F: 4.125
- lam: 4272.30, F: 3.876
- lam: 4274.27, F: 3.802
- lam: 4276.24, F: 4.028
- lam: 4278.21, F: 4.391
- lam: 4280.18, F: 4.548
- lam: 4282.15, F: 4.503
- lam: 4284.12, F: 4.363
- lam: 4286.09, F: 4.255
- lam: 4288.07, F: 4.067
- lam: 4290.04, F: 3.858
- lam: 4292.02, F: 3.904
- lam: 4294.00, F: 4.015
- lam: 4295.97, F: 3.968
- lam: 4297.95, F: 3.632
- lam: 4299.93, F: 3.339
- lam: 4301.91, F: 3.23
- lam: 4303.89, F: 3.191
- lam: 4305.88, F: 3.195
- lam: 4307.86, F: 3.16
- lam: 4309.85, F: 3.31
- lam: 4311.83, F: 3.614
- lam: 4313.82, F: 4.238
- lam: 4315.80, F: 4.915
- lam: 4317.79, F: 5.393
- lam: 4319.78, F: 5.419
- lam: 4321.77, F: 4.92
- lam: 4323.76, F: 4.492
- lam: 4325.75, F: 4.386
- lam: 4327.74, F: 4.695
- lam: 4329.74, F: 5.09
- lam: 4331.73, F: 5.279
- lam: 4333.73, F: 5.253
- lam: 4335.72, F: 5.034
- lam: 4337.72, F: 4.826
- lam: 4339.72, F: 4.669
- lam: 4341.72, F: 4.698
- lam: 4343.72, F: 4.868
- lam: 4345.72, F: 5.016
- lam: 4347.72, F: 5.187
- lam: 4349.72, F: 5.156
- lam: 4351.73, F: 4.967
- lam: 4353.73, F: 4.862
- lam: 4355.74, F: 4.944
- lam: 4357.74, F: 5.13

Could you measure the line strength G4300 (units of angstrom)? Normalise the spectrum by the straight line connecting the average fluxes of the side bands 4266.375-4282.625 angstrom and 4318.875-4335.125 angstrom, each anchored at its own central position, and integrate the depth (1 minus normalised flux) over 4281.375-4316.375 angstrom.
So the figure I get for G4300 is 5.8 angstrom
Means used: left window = 4.24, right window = 4.94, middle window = 3.8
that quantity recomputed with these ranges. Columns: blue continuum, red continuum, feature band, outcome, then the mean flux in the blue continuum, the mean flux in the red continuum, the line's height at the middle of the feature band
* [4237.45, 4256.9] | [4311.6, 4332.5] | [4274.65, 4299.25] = 2.88 angstrom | 4.48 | 4.8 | 4.65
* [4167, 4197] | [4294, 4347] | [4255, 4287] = -0.57 angstrom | 4.01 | 4.38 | 4.25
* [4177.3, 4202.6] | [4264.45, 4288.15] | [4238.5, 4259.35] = -1.15 angstrom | 4.11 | 4.28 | 4.23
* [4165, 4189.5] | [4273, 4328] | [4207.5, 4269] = -4.69 angstrom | 3.98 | 4.09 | 4.04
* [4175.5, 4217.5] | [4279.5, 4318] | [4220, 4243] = -0.73 angstrom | 4.17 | 3.9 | 4.08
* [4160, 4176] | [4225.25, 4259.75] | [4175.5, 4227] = -0.09 angstrom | 3.99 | 4.34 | 4.15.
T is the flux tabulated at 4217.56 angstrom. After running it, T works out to 4.251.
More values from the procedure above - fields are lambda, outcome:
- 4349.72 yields 5.156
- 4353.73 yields 4.862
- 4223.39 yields 3.975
